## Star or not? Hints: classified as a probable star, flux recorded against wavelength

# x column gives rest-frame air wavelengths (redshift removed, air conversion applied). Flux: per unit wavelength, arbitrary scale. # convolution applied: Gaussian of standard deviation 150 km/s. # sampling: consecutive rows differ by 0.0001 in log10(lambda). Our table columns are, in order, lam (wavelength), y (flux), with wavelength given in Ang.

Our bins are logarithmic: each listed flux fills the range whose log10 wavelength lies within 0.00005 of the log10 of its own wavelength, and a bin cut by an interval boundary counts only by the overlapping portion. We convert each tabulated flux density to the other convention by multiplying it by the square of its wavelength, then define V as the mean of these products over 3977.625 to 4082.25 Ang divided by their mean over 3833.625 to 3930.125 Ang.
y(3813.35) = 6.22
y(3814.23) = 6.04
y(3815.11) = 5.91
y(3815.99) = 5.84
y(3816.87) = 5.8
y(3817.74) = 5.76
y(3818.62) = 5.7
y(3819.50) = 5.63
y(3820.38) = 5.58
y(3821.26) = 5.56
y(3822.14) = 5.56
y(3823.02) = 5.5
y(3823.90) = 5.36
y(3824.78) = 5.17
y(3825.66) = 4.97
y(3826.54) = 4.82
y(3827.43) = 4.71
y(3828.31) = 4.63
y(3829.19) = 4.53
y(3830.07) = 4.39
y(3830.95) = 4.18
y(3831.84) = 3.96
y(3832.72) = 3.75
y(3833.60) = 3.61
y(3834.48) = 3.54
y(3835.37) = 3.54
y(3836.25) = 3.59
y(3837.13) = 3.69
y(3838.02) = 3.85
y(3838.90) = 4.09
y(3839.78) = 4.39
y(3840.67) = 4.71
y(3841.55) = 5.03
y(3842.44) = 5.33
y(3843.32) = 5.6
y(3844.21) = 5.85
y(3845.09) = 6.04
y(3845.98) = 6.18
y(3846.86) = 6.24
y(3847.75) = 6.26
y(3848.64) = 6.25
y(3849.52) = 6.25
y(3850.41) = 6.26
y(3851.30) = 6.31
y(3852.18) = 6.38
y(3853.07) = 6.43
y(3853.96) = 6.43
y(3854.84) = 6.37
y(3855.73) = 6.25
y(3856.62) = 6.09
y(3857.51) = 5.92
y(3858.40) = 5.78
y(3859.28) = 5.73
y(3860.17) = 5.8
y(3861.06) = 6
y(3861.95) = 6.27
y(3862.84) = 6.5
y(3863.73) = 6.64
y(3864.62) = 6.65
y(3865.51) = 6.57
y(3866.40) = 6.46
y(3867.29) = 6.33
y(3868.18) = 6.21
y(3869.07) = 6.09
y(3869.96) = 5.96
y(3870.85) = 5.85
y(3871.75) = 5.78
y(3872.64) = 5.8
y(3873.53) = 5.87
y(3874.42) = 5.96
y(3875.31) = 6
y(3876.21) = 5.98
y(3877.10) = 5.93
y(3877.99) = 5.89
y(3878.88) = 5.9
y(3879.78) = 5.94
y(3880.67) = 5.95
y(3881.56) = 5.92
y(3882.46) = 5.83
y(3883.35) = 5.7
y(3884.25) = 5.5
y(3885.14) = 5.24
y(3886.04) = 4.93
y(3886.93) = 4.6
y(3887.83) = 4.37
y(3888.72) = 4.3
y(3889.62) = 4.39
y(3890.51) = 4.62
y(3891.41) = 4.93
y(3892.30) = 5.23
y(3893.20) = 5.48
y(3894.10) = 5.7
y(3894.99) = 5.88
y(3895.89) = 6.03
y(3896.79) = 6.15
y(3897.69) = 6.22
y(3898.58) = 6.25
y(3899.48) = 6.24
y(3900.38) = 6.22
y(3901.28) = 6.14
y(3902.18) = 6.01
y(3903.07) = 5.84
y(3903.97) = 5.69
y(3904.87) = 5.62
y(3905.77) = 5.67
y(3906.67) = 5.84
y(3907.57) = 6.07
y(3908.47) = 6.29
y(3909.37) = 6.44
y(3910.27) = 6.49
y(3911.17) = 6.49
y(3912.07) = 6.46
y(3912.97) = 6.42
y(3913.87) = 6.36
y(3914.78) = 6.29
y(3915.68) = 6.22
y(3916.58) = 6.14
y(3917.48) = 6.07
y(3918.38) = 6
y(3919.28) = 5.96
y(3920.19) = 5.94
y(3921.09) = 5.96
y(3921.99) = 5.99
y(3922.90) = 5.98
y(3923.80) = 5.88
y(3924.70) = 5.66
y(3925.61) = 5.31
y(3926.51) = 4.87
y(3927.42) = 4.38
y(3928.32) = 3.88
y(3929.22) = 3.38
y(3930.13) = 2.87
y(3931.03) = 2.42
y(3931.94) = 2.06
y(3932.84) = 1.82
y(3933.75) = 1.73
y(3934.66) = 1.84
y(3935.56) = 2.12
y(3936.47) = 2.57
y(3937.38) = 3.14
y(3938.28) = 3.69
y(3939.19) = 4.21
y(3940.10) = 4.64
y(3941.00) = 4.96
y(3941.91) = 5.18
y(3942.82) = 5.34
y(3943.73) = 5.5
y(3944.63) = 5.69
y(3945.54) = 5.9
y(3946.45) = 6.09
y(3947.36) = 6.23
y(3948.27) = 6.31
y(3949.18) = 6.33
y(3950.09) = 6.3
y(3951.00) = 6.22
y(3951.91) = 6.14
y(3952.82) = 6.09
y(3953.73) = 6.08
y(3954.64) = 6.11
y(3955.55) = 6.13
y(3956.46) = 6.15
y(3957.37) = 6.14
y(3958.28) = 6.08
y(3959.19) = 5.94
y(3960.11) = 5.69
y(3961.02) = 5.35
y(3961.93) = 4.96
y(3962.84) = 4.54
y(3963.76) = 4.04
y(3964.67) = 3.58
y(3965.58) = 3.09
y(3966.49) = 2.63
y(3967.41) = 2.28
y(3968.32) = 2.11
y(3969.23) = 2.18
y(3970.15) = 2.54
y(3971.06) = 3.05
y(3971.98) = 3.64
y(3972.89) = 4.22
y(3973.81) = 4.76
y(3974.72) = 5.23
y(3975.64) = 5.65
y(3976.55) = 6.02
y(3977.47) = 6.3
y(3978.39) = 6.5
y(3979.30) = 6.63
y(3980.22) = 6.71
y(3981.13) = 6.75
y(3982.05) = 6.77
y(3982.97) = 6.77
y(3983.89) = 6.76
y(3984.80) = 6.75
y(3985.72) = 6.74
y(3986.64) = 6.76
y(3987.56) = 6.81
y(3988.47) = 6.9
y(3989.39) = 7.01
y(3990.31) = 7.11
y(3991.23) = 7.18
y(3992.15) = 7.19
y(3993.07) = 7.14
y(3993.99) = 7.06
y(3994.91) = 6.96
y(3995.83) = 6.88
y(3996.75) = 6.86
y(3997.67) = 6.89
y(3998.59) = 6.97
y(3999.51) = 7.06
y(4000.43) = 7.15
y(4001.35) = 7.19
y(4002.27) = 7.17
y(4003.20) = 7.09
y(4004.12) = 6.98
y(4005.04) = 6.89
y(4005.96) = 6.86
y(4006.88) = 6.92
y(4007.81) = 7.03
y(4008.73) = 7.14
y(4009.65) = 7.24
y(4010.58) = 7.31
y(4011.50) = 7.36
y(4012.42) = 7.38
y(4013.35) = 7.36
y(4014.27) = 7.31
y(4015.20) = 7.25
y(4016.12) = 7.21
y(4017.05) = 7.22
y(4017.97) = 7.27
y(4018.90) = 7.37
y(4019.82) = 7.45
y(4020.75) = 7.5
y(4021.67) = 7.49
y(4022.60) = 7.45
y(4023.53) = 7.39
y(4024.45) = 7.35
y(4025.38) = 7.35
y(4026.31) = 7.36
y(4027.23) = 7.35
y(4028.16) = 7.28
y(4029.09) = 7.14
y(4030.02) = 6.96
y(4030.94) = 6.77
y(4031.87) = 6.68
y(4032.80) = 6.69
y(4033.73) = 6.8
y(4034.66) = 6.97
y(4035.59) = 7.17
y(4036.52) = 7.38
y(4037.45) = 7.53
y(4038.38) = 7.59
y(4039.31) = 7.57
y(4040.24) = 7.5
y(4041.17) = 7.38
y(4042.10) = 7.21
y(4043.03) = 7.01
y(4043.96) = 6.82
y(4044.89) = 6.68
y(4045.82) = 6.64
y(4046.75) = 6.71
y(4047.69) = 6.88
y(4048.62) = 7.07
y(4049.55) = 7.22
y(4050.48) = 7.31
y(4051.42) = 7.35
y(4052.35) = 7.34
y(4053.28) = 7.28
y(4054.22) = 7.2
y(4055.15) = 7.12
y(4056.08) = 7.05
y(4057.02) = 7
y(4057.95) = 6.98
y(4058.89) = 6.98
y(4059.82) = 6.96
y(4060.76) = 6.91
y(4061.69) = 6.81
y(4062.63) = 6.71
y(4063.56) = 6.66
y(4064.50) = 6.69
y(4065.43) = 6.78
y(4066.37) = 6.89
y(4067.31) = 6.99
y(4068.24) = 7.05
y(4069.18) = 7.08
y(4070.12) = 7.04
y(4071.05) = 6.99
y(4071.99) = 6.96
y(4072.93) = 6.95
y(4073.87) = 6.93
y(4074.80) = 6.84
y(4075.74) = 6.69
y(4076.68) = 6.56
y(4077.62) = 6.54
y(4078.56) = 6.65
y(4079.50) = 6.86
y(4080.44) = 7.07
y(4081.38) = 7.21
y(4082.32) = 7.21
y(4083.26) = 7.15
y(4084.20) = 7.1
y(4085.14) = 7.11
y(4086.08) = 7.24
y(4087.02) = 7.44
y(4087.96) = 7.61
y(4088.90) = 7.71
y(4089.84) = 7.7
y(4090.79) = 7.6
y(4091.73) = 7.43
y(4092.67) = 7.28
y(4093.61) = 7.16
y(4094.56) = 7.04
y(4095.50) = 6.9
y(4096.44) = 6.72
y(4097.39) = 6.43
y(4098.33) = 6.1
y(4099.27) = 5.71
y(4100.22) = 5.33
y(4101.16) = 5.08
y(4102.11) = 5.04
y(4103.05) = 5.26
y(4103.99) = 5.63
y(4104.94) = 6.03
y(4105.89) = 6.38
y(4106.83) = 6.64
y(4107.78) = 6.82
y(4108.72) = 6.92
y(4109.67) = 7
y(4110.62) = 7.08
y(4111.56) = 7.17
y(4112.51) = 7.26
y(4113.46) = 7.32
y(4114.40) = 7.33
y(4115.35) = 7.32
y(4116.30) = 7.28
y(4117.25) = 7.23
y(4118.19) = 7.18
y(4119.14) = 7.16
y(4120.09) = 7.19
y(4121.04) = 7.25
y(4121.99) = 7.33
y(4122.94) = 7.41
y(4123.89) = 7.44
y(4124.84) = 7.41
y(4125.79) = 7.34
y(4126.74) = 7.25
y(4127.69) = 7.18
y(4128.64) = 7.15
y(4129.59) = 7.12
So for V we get 1.3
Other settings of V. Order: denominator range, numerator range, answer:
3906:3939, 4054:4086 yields 1.54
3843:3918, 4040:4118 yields 1.28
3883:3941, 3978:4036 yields 1.45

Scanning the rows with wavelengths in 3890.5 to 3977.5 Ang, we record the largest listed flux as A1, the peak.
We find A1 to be 6.49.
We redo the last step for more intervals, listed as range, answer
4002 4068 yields 7.59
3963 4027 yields 7.5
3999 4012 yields 7.36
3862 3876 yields 6.65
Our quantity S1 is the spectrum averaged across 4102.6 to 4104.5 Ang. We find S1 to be 5.46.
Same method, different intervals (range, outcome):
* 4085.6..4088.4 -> 7.43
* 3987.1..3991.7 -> 7.01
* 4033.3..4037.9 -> 7.17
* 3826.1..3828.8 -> 4.71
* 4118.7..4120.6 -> 7.17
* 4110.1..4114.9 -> 7.23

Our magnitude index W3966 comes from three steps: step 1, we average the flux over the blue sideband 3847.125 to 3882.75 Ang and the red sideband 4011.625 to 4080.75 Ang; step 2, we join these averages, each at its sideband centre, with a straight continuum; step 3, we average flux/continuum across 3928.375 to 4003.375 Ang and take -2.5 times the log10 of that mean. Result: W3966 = 0.247 mag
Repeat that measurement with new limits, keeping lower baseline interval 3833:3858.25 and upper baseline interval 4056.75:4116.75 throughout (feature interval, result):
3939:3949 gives 0.086 mag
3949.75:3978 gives 0.254 mag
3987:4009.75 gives -0.119 mag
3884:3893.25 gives 0.166 mag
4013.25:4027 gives -0.147 mag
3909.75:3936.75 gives 0.210 mag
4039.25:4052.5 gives -0.081 mag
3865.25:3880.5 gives -0.092 mag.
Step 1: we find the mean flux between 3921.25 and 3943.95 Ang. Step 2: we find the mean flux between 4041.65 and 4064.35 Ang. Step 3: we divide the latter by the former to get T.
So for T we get 1.75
